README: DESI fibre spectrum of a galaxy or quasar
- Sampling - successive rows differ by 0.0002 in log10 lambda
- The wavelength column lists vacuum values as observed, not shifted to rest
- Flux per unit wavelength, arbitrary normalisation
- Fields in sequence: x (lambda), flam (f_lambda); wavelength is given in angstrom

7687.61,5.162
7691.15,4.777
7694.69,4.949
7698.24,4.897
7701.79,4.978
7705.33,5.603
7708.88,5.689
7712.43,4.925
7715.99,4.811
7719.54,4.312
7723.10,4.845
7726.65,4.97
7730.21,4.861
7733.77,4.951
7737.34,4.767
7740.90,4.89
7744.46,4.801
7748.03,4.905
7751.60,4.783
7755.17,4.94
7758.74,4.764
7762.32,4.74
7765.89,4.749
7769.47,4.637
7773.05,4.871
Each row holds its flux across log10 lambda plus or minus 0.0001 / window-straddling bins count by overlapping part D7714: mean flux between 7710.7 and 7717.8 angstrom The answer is 4.86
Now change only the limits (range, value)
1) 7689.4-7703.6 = 4.9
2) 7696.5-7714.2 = 5.22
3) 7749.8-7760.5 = 4.83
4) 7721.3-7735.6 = 4.9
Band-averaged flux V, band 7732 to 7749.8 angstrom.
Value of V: 4.86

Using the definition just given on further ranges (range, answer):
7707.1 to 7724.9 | 4.92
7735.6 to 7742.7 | 4.84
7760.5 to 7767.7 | 4.74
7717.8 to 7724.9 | 4.58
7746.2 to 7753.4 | 4.84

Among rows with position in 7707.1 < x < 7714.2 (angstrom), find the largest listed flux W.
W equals 5.689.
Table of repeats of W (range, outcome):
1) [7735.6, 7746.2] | 4.89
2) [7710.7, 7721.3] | 4.925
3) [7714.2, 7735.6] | 4.97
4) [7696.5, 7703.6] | 4.978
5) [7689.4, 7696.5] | 4.949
